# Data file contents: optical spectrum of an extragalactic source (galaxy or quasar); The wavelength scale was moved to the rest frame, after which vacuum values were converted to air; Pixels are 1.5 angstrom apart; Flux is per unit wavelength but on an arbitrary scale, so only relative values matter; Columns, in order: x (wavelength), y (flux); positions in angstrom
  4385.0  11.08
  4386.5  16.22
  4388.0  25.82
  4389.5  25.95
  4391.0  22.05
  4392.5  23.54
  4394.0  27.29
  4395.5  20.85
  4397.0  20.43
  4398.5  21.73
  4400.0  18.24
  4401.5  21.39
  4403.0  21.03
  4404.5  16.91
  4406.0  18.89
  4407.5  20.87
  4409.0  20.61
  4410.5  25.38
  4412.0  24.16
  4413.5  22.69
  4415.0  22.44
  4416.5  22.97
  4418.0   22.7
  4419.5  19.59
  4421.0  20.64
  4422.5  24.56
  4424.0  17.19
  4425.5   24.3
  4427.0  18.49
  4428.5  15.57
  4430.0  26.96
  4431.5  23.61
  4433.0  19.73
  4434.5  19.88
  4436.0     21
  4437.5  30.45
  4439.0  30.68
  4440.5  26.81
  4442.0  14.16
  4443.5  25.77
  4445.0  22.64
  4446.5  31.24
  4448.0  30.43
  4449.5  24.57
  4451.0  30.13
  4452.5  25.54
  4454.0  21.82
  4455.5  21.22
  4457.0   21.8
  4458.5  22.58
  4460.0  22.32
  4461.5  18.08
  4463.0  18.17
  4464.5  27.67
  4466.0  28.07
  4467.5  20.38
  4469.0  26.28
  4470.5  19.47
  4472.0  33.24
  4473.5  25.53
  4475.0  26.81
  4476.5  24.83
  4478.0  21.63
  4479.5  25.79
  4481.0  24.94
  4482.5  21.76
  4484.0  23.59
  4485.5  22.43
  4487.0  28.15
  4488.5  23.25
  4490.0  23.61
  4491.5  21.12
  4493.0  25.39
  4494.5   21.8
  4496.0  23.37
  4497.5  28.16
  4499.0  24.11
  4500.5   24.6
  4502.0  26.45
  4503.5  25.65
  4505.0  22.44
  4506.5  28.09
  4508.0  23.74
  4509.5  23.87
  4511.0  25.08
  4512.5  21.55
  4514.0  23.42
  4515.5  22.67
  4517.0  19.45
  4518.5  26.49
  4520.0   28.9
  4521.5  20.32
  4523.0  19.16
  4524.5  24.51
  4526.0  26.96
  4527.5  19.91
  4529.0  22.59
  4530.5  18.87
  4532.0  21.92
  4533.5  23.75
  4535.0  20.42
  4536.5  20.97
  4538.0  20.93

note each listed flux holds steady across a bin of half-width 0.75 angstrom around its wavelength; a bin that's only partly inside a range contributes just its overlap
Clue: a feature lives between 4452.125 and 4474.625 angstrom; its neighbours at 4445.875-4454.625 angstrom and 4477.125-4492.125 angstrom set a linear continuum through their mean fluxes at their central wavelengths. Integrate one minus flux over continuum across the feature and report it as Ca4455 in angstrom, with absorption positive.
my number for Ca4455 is 2.0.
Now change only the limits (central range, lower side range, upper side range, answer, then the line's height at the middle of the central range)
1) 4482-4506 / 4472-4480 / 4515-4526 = 0.52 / 24.7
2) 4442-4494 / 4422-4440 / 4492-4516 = -1.54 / 23.6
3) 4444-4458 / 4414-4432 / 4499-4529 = -2.00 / 22.3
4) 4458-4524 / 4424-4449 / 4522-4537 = -3.93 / 22.6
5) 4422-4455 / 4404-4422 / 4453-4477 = -1.80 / 22.6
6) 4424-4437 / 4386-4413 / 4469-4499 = 0.94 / 22.8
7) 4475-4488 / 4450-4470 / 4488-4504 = -0.19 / 23.9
